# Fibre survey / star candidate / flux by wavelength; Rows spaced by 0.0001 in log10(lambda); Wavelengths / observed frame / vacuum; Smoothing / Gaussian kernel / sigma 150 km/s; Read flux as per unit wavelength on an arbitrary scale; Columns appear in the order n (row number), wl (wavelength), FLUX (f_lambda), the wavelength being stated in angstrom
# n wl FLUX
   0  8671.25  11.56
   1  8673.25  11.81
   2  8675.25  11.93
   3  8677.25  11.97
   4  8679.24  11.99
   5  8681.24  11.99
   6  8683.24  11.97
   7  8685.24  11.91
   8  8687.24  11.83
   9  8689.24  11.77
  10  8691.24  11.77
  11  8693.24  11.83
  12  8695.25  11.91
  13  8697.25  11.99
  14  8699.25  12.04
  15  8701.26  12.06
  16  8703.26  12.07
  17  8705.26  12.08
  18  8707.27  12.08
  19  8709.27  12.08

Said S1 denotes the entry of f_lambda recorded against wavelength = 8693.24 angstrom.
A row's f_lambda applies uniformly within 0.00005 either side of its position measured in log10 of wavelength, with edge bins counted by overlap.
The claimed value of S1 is 11.83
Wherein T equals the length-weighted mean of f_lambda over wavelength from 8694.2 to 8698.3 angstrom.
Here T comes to 11.9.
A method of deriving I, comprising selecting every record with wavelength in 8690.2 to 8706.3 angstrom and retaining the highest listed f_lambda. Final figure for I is 12.08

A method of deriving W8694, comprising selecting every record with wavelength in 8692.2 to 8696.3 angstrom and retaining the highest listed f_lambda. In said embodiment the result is 11.91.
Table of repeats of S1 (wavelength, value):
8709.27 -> 12.08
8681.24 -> 11.99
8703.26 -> 12.07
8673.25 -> 11.81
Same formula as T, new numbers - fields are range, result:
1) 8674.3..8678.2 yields 11.9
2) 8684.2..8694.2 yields 11.8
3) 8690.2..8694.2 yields 11.8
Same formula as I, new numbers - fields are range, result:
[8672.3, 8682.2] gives 11.99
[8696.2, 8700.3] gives 12.04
